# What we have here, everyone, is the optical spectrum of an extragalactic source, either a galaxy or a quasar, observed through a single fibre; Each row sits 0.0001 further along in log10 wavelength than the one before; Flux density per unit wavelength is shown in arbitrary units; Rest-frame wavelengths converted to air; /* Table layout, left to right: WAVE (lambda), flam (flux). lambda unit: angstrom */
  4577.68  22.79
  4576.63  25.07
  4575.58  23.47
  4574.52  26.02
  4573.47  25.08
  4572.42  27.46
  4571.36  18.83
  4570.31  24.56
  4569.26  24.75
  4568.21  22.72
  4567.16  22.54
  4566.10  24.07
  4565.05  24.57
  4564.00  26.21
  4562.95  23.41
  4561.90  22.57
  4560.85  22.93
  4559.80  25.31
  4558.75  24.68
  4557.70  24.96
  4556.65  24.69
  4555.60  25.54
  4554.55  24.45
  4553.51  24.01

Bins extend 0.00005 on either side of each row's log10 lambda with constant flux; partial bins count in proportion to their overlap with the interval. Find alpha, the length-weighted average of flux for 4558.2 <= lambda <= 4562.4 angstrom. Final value 23.9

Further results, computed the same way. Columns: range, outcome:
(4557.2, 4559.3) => 24.8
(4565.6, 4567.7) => 23.2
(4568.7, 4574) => 24.2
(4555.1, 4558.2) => 25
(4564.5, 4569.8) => 23.7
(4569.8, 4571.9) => 21.6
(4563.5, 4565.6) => 25.4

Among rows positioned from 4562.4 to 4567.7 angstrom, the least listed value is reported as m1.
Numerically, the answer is 22.54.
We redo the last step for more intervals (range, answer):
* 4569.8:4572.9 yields 18.83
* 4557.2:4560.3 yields 24.68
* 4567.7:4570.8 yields 22.72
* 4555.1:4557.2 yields 24.69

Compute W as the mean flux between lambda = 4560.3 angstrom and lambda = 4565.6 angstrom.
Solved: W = 24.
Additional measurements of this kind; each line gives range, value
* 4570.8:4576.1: 24.2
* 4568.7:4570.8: 24.7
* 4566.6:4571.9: 22.7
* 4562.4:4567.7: 24.1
